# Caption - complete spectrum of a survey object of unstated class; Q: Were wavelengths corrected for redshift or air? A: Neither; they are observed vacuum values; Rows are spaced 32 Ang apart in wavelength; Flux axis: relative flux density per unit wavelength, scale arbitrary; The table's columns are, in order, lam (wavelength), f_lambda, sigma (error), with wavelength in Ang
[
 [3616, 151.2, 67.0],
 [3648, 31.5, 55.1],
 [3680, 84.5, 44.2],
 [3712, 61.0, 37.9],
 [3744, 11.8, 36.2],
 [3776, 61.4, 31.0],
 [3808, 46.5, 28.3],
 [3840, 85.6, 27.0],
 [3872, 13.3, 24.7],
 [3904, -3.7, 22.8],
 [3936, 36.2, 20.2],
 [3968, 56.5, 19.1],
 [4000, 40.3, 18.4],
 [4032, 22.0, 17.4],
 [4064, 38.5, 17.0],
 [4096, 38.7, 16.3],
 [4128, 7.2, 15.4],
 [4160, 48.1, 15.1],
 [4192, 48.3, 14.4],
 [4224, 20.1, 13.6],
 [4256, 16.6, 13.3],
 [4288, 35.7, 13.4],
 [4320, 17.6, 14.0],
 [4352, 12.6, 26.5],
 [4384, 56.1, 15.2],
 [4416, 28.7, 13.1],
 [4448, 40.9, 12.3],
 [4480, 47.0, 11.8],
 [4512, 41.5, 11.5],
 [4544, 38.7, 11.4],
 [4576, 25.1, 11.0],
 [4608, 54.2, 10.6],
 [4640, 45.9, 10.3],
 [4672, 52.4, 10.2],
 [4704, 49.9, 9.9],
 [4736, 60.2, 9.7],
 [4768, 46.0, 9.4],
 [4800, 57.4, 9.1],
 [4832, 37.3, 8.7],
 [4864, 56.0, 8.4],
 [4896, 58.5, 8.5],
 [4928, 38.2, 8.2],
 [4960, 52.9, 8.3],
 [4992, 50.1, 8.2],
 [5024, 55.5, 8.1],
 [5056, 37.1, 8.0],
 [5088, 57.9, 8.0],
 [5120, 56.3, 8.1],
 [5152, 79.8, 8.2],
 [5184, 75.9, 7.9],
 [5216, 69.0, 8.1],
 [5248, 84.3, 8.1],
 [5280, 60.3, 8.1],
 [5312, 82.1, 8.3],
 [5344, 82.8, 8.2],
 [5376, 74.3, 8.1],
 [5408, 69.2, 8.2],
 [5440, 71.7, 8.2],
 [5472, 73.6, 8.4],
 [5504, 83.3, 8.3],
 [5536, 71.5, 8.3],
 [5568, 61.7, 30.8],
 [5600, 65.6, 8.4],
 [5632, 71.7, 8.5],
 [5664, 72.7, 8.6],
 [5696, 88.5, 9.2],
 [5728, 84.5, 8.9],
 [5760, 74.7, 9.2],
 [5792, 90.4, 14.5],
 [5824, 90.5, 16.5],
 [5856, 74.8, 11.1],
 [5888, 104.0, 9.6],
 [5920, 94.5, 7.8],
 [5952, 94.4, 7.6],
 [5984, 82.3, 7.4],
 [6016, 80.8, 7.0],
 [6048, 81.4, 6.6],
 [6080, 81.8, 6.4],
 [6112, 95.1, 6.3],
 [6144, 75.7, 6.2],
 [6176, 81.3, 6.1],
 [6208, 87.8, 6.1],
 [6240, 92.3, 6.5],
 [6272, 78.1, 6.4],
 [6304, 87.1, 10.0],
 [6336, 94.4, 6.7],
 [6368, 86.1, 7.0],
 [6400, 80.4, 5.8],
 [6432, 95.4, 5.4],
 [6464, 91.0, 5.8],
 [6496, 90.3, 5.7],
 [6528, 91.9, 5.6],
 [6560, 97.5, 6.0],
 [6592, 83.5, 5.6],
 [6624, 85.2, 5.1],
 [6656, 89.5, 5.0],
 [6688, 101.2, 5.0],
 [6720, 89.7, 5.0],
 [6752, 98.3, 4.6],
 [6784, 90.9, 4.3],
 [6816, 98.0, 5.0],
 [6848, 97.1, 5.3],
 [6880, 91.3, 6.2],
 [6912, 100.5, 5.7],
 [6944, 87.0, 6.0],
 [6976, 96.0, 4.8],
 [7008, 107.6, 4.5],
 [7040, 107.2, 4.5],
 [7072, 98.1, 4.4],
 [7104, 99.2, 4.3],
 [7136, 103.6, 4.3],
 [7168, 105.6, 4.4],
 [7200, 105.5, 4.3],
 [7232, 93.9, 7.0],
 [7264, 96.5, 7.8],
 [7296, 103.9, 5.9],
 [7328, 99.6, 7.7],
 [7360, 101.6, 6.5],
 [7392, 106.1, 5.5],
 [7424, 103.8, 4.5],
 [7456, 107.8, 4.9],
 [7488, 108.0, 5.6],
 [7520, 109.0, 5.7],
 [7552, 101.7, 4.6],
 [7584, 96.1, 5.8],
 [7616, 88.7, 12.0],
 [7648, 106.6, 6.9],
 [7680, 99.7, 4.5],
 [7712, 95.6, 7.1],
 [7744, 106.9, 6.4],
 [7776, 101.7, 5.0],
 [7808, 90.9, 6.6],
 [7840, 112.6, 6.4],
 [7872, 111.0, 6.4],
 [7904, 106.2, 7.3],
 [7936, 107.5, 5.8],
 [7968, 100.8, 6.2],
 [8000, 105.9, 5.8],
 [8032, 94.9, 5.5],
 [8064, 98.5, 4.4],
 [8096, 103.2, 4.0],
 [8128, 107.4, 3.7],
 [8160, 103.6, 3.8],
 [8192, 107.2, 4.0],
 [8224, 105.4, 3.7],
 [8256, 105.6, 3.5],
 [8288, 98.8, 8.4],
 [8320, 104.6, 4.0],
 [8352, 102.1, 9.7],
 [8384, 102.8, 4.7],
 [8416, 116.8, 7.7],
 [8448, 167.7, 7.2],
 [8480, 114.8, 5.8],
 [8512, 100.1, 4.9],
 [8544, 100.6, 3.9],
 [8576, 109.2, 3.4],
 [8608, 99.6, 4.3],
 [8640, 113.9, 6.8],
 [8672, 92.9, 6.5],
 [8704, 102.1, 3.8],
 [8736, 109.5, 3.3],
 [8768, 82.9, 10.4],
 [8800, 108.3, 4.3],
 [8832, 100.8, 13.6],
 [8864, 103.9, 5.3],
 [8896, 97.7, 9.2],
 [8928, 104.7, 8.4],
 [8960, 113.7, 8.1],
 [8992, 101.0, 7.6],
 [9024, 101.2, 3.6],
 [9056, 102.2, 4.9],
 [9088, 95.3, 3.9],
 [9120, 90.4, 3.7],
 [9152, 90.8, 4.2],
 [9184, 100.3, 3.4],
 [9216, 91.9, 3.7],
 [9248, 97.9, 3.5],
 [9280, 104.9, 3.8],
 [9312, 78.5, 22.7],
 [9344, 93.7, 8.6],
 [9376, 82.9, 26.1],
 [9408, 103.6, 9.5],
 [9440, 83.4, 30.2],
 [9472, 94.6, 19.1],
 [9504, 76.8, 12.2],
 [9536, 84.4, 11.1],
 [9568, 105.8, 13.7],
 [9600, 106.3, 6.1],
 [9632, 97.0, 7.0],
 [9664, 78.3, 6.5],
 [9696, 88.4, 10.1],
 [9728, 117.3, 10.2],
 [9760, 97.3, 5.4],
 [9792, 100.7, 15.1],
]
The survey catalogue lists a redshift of 0.285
